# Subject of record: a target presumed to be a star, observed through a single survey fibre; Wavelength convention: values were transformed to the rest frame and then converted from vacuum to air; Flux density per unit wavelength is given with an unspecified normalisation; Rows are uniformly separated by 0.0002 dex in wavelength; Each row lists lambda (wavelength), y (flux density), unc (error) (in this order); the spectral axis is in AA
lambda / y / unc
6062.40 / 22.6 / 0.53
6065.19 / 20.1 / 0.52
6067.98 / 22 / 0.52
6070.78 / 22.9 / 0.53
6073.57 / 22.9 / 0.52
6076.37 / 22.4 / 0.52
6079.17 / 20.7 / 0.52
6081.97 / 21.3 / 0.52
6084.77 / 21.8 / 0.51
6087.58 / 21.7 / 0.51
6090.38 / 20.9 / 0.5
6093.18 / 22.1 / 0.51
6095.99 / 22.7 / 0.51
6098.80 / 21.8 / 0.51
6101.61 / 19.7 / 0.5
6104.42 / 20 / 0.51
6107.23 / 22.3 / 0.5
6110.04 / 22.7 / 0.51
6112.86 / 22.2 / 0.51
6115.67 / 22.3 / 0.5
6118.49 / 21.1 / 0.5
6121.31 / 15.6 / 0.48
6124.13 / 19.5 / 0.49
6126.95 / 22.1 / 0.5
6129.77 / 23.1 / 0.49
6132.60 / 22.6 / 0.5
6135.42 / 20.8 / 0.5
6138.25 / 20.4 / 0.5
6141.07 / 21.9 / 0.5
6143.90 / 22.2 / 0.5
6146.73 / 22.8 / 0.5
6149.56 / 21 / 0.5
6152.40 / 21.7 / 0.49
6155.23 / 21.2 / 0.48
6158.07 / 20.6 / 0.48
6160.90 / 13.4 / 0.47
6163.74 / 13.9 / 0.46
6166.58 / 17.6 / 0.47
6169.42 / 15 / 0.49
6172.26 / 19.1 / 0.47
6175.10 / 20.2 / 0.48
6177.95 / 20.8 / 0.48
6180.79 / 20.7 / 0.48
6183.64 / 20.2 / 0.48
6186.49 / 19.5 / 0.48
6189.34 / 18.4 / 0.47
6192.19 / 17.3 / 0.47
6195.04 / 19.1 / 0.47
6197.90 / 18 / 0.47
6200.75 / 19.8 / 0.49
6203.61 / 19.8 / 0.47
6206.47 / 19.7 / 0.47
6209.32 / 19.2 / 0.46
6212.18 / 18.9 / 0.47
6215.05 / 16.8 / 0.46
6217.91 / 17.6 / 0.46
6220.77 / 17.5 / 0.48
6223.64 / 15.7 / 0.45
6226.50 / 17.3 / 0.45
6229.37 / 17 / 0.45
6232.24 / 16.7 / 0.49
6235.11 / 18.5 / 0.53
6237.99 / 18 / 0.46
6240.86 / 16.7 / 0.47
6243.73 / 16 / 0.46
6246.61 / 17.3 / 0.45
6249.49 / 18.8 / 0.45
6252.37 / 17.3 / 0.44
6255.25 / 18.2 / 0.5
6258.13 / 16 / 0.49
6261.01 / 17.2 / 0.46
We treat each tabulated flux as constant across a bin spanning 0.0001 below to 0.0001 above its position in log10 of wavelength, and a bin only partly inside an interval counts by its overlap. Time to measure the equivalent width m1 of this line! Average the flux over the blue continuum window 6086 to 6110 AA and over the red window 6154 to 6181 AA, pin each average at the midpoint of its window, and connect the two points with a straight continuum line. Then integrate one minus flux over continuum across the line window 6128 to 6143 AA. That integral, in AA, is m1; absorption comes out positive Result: -1.6 AA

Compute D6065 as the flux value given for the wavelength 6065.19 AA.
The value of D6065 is 20.1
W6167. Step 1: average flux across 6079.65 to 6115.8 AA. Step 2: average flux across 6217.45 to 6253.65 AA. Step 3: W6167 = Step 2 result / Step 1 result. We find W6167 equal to 0.80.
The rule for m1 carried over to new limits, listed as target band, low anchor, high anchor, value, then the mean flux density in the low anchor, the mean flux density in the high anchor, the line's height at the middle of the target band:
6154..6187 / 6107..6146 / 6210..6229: 1.6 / 21.3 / 17.4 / 19.5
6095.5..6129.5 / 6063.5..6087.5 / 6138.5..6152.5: 1.2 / 21.8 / 21.8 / 21.8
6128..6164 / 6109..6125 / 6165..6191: -1.5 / 20.5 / 19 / 19.8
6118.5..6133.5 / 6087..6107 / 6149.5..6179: -0.4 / 21.3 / 18.4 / 20.1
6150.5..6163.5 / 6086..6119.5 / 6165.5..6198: 0.6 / 21.6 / 18.9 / 19.7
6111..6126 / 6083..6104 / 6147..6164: 0.2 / 21.5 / 19.2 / 20.6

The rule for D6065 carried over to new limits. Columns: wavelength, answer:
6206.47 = 19.7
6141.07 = 21.9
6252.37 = 17.3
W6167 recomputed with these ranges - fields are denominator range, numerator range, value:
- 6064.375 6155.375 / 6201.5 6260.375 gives 0.82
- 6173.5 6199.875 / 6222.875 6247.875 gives 0.88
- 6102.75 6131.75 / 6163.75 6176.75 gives 0.83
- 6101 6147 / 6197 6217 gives 0.89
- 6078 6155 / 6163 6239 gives 0.85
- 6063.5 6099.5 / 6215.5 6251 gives 0.79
